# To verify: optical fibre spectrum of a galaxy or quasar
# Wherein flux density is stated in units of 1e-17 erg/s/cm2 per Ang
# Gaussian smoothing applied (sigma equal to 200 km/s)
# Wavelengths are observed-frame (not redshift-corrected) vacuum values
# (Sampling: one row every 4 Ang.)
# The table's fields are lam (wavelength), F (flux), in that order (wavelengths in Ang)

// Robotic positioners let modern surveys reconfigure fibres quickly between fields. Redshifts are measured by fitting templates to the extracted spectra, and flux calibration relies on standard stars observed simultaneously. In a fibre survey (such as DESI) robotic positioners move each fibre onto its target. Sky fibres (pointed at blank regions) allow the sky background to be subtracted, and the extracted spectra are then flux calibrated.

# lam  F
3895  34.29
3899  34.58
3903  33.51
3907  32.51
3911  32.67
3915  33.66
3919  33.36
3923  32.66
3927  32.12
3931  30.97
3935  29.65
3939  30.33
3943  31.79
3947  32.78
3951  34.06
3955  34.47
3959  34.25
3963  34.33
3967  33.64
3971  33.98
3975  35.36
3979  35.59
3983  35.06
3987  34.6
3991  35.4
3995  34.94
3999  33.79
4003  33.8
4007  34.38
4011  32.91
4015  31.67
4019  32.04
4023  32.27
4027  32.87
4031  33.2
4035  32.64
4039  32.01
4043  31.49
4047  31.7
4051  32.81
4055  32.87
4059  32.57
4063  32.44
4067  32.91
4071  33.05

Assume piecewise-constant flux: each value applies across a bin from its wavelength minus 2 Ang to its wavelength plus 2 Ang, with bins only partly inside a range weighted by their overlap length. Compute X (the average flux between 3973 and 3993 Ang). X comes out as 35.2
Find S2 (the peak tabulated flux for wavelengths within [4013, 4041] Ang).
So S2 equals 33.2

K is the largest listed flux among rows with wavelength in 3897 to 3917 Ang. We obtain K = 34.58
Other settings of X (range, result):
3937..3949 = 31.6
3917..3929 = 32.7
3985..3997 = 35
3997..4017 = 33.3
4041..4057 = 32.2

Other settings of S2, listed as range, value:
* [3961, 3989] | 35.59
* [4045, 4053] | 32.81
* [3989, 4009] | 35.4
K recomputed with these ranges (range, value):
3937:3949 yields 32.78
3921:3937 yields 32.66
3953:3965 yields 34.47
